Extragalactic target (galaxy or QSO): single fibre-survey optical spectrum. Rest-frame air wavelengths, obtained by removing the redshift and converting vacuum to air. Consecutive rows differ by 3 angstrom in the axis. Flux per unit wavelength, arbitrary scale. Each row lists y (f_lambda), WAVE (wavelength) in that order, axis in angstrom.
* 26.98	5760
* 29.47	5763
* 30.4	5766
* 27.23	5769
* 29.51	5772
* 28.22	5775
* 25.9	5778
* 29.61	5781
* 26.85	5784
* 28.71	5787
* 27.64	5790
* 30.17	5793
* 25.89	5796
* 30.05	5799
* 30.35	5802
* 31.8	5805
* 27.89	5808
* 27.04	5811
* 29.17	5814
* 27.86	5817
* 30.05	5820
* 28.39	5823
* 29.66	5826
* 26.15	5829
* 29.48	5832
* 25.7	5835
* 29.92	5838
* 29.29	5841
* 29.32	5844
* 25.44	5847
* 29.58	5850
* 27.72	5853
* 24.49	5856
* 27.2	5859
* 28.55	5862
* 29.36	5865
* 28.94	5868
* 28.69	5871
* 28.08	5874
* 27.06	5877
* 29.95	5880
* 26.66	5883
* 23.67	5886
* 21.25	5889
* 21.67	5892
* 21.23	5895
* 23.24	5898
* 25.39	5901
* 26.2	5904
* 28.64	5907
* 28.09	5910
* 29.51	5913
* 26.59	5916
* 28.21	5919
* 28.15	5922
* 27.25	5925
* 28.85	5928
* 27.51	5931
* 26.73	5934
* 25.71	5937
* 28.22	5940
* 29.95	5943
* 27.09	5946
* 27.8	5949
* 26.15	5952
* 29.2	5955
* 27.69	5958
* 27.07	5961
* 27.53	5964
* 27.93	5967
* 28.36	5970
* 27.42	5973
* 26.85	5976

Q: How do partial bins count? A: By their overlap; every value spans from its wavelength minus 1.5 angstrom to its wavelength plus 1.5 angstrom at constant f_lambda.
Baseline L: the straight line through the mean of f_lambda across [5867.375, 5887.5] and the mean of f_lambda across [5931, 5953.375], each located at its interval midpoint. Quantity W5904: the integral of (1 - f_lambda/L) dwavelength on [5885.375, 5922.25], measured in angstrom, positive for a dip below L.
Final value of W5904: 2.7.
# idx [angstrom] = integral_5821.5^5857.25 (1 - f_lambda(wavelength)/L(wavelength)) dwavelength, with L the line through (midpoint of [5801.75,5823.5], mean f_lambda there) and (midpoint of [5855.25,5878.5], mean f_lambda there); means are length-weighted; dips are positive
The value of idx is 0.7 angstrom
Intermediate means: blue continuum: 29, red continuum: 27.9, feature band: 28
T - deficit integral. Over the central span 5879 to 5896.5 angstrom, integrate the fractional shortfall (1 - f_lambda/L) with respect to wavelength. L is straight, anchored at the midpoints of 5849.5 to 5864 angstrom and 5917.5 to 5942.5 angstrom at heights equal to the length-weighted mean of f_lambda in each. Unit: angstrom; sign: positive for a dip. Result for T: 2.3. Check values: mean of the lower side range 27.4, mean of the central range 23.9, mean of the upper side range 27.7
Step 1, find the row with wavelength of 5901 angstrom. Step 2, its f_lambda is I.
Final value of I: 25.39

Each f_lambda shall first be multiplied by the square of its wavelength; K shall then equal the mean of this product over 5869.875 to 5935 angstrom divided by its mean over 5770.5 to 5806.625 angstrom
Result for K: 1.0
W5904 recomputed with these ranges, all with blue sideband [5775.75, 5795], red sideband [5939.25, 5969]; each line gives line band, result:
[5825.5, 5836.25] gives 0.2 angstrom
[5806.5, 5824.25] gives -0.2 angstrom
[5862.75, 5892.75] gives 1.4 angstrom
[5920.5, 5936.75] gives 0.2 angstrom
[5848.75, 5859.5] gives 0.3 angstrom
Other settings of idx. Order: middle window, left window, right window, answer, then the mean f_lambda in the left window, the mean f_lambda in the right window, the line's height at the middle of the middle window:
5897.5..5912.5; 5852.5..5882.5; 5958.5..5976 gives 0.6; 28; 27.6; 27.8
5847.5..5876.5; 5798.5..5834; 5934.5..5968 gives 0.5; 28.9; 27.6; 28.5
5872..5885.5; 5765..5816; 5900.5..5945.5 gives 0.2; 28.6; 27.7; 28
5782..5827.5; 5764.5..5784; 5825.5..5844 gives -0.7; 28.4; 28.4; 28.4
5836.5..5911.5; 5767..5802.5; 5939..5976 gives 3.4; 28.3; 27.8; 28.1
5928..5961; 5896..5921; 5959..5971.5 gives -0.3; 26.9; 27.7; 27.4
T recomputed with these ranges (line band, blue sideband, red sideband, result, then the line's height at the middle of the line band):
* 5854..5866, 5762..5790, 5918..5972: 0.3 angstrom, 28.1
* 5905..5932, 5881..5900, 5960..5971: -3.5 angstrom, 24.9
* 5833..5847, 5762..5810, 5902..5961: 0.0 angstrom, 28.3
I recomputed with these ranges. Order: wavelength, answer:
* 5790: 27.64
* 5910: 28.09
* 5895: 21.23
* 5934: 26.73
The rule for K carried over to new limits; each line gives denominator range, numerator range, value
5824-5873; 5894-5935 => 0.98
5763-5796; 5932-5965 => 1.03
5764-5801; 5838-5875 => 1.02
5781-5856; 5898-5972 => 1.01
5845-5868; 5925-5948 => 1.03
